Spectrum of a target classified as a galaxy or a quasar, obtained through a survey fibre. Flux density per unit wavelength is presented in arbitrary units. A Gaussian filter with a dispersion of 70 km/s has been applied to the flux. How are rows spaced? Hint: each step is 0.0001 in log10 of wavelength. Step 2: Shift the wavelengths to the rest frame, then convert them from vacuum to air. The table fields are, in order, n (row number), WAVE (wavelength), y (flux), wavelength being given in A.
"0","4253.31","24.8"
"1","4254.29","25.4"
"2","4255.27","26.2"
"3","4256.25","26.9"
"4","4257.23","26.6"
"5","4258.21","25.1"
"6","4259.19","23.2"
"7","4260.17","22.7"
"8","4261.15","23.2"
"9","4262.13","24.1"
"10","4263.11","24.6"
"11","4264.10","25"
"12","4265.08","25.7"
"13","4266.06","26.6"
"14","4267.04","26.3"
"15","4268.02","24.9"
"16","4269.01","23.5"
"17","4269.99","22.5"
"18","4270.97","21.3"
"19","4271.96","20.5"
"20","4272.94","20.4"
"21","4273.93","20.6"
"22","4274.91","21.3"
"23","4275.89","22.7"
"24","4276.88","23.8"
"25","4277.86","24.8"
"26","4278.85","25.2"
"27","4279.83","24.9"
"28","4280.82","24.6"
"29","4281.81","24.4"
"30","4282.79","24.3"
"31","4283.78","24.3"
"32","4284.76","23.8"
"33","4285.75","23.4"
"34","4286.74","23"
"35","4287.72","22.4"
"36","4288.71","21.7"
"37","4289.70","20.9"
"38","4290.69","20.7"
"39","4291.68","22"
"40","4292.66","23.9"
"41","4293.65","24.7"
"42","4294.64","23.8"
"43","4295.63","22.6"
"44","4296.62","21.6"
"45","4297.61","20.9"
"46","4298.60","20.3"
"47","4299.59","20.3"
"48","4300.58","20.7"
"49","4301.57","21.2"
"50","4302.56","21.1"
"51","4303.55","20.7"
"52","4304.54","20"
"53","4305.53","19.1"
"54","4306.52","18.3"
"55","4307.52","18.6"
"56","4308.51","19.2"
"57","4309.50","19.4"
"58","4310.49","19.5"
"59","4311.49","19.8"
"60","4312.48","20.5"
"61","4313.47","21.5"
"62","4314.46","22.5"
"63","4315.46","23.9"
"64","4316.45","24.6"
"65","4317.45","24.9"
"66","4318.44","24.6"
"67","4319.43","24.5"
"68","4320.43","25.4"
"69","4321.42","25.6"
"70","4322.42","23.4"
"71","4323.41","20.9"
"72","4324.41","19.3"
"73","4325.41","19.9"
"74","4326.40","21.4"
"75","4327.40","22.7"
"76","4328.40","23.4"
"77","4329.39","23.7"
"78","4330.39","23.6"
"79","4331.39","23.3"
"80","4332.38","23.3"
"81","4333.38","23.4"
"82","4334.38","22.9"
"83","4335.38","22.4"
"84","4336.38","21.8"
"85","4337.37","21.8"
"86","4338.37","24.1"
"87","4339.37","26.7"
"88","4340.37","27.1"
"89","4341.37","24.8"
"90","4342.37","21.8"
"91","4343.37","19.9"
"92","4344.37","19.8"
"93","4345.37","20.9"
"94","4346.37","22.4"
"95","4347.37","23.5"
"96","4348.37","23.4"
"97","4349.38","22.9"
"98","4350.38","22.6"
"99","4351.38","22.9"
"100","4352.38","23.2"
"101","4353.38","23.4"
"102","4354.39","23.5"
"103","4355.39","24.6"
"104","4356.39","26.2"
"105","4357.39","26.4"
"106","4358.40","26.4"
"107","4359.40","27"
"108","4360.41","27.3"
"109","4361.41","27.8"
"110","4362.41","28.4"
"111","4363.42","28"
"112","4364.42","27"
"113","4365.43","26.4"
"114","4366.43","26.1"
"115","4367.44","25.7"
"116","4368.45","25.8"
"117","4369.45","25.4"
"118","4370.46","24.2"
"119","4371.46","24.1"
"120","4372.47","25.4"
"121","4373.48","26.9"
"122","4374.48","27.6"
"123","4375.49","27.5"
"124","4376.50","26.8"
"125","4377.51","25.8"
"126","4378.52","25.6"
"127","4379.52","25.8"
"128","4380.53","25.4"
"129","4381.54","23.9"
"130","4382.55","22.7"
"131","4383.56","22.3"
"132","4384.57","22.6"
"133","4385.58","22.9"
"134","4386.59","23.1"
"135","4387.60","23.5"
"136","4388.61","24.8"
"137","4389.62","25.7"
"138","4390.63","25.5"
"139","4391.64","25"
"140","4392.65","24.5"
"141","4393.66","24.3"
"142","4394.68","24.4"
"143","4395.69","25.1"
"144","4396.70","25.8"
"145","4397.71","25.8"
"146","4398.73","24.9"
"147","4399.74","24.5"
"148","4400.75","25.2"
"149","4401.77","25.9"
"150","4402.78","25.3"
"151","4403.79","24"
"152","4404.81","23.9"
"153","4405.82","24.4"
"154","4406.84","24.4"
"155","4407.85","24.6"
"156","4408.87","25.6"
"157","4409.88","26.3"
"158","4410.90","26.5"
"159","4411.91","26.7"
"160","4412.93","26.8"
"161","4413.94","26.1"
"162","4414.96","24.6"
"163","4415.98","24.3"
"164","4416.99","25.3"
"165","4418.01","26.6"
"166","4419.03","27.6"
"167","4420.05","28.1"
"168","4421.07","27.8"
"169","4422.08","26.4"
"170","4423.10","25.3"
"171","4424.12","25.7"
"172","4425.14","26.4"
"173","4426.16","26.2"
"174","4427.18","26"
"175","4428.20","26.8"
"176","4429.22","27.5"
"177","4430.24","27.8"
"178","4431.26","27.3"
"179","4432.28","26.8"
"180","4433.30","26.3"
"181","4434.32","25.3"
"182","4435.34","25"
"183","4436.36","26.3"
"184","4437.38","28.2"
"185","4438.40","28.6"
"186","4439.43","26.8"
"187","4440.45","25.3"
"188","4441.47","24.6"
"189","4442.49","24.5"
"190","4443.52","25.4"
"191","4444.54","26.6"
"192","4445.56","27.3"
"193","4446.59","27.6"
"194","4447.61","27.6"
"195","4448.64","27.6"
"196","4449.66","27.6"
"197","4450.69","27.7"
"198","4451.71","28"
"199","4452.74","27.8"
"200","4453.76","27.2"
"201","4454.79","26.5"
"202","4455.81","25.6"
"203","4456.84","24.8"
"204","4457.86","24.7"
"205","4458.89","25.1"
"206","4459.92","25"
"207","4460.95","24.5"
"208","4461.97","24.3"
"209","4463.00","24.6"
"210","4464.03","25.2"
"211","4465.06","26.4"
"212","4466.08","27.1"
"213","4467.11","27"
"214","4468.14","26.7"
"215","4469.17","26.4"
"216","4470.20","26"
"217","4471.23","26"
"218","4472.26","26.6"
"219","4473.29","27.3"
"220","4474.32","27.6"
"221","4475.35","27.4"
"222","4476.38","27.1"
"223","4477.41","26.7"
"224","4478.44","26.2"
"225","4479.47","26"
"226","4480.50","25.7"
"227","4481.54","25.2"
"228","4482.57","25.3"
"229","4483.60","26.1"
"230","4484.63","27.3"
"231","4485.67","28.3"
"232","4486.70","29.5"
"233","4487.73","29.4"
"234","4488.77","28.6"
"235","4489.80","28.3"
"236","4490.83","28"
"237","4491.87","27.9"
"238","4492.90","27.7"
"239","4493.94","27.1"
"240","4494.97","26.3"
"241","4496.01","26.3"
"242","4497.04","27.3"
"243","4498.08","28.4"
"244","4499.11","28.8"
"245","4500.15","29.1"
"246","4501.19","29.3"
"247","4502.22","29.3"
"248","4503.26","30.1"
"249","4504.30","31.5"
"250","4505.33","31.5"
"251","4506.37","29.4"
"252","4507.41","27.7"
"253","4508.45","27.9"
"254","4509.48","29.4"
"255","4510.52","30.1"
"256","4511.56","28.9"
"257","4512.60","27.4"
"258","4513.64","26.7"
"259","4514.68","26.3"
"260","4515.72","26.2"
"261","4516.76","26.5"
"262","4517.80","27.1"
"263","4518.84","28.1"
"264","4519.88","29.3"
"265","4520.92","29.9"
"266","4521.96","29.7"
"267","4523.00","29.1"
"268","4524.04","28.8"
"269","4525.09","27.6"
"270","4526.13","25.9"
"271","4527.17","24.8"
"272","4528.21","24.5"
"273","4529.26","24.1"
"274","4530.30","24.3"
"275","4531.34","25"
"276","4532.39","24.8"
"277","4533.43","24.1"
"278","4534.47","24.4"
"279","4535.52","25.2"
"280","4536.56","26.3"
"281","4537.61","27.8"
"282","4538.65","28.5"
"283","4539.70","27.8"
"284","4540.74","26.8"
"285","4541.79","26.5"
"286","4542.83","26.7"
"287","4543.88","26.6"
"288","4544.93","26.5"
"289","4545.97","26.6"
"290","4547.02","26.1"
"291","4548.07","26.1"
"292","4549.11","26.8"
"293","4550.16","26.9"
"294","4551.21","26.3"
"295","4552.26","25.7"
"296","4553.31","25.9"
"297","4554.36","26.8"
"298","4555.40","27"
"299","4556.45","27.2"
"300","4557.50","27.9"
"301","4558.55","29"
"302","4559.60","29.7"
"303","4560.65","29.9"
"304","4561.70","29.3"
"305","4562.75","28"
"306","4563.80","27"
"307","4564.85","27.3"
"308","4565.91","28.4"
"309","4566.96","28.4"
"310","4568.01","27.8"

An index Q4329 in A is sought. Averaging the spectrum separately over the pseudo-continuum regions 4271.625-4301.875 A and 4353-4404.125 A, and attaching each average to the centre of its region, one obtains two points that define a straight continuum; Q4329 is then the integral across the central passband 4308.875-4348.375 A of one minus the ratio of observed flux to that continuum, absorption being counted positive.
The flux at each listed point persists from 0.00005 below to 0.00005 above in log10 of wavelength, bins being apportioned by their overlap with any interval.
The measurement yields 1.9 A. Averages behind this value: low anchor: 22.6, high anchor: 25.3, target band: 22.7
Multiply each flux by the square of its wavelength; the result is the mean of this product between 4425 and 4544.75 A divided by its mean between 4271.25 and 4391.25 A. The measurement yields 1.24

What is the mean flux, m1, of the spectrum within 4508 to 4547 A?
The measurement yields 26.9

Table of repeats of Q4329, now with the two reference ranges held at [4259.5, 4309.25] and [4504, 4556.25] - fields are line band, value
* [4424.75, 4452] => -1.4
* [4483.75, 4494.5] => -0.7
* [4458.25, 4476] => -0.1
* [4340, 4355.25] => 0.6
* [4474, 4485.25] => -0.1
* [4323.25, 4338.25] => 0.7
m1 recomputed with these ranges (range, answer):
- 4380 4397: 24.2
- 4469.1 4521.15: 27.8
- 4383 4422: 25.1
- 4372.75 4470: 25.8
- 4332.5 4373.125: 24.4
